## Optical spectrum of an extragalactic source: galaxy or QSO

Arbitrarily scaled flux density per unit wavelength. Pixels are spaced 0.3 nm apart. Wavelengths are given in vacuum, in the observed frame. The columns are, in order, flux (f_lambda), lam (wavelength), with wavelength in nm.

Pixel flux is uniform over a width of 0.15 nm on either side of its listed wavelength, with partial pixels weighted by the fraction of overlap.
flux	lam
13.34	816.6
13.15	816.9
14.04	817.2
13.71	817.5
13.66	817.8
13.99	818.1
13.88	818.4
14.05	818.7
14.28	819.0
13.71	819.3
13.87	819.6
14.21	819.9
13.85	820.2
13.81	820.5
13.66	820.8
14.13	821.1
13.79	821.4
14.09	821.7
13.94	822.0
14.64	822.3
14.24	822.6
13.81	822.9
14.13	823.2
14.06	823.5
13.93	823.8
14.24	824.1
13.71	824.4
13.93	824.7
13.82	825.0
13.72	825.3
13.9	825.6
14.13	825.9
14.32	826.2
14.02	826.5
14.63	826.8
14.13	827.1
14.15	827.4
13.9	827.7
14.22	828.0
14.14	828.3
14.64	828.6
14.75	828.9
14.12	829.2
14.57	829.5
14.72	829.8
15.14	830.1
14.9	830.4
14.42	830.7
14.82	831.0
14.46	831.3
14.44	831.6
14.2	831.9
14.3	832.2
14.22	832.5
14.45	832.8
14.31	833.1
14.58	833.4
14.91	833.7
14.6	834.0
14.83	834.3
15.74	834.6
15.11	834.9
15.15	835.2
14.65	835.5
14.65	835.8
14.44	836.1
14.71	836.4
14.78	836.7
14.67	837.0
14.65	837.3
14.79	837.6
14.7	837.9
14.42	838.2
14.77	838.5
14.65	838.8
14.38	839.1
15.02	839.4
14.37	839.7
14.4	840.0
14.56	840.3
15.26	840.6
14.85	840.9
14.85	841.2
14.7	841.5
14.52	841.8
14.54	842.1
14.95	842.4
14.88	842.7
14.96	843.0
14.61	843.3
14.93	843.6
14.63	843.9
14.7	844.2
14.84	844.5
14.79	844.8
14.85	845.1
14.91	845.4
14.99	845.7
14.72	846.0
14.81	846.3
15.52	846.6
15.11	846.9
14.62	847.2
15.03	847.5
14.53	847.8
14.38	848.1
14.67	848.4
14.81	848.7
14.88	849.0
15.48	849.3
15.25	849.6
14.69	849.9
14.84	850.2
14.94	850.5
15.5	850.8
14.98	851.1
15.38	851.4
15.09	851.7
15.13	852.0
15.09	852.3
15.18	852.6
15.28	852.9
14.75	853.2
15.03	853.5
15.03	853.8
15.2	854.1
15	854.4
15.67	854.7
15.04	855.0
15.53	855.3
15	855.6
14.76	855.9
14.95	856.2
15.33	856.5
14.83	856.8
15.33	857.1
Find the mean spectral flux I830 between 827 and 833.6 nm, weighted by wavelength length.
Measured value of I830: 14.4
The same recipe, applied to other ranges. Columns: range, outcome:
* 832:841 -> 14.7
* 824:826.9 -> 14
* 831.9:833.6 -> 14.4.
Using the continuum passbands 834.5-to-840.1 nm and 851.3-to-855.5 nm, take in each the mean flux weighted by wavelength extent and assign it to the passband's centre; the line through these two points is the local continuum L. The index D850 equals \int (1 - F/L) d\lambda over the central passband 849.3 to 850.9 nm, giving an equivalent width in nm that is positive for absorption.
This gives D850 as 0.00 nm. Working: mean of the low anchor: 14.7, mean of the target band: 15.1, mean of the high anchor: 15.2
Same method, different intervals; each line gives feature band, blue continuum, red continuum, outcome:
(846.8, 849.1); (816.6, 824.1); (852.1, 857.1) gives 0.022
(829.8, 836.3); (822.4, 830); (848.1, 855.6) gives -0.122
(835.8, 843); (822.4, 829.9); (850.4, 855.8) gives -0.023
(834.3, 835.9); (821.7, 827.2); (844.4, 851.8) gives -0.065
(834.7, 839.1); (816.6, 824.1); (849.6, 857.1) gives -0.062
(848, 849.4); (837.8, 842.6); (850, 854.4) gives 0.013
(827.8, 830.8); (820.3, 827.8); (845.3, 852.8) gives -0.068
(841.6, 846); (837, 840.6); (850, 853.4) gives 0.008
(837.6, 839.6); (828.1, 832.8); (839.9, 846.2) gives 0.004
